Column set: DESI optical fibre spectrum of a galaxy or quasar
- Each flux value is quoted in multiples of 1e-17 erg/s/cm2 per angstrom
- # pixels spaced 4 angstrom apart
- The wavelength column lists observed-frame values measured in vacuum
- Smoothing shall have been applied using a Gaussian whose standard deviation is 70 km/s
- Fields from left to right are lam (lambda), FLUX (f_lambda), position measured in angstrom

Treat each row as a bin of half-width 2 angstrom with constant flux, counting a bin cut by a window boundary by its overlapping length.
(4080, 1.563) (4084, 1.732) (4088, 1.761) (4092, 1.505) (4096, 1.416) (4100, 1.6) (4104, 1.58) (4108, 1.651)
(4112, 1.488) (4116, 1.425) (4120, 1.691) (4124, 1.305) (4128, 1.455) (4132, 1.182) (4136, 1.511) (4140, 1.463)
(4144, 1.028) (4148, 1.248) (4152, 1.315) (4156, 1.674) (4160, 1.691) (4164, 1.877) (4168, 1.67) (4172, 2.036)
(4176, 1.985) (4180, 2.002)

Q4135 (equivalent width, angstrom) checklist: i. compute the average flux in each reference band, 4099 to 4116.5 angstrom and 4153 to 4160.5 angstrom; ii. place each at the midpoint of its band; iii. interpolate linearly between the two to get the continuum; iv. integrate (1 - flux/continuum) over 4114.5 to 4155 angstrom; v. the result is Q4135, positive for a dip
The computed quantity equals 5.8 angstrom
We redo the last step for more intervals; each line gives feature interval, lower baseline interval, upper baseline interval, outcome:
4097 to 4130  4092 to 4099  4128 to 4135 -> -3.2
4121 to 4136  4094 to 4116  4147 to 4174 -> 2.1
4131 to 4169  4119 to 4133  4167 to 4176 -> 4.6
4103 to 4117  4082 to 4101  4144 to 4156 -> -0.3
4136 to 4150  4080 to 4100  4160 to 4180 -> 3.9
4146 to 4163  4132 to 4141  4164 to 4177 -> 1.7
